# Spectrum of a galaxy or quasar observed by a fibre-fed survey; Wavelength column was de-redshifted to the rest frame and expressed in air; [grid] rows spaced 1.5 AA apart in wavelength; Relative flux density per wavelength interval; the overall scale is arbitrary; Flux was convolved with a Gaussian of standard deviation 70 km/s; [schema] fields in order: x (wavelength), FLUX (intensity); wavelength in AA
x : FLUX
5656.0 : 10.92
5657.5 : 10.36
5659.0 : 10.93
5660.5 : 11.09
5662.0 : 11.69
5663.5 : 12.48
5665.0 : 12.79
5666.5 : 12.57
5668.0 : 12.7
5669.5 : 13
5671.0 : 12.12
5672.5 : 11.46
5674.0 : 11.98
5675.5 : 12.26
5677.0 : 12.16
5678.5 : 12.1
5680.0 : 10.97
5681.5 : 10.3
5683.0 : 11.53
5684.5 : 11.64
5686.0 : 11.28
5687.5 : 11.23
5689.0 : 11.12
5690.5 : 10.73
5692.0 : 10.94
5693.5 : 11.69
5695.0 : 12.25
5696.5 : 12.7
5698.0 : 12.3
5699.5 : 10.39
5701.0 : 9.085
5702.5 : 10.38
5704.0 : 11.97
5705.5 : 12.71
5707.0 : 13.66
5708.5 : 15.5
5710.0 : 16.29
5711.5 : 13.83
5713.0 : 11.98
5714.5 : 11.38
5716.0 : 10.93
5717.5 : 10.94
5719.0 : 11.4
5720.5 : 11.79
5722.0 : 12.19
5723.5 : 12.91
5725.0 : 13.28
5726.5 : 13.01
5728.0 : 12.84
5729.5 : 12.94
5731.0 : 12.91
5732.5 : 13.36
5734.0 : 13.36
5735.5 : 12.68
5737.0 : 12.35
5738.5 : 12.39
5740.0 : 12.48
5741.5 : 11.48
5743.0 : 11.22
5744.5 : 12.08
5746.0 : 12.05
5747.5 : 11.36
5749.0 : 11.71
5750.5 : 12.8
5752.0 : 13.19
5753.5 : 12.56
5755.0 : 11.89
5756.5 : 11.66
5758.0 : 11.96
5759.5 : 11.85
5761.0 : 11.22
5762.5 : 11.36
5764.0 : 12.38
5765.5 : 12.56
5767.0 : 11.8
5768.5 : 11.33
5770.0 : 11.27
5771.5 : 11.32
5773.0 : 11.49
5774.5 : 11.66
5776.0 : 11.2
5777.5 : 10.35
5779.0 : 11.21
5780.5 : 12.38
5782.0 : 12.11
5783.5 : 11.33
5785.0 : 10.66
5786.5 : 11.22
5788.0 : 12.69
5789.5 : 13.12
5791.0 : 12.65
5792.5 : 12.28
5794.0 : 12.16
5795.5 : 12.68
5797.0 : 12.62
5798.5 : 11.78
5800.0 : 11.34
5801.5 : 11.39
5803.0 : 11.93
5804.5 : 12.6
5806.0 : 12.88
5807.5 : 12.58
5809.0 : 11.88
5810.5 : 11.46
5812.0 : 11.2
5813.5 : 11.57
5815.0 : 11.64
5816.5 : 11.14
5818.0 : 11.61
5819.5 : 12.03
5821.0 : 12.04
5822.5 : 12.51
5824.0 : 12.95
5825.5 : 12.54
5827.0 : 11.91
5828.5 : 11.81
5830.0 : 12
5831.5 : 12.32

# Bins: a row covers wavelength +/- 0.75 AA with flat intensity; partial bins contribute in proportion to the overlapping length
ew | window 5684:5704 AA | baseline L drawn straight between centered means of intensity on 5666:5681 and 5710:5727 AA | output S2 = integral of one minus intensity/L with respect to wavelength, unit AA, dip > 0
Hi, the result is 1.6 AA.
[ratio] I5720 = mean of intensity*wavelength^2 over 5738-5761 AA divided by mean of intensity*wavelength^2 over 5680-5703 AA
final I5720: 1.1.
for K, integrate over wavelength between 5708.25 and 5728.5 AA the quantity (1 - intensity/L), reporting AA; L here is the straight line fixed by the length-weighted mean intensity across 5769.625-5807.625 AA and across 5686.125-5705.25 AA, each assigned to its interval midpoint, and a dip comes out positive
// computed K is -2.21 AA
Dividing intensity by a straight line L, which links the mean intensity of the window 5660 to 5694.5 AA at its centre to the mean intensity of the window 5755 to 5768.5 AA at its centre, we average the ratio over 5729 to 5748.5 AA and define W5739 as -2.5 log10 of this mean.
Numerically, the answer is -0.05 mag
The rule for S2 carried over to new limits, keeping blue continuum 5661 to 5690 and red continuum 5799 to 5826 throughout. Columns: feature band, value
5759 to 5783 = 0.7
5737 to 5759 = -0.3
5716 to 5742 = -1.2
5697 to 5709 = -0.1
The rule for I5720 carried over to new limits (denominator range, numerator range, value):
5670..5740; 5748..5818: 1.01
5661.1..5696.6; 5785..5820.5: 1.06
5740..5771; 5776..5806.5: 1.02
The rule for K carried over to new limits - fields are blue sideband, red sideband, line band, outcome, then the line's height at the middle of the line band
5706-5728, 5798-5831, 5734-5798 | 2.2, 12.4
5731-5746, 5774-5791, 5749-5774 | 0.2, 12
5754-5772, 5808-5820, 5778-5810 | -1.1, 11.6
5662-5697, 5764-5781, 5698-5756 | -3.4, 11.7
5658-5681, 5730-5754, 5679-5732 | 0.6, 12.2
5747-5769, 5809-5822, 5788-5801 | -0.6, 11.8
